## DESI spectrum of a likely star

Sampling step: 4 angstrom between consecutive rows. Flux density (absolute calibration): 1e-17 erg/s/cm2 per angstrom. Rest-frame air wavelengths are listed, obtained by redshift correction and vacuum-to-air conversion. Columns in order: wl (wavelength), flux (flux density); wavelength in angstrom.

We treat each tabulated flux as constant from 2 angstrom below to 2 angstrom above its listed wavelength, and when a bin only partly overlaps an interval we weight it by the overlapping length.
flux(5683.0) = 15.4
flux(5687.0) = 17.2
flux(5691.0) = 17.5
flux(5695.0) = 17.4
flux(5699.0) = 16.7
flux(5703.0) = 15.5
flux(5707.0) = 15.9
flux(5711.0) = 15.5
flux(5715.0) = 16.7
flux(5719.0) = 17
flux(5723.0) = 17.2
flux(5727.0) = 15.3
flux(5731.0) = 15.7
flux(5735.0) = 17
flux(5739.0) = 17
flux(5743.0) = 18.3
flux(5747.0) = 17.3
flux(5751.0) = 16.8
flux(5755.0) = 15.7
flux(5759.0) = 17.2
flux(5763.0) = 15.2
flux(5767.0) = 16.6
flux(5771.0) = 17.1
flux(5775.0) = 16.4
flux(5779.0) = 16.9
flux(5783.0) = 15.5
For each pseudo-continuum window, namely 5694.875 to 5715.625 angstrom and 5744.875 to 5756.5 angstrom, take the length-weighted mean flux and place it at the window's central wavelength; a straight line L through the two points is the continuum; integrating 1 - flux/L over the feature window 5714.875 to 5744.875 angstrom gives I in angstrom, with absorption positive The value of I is -0.63 angstrom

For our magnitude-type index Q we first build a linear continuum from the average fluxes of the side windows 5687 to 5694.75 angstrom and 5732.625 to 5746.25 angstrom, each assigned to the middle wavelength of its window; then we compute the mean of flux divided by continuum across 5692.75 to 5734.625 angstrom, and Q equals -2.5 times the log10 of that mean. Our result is 0.068 mag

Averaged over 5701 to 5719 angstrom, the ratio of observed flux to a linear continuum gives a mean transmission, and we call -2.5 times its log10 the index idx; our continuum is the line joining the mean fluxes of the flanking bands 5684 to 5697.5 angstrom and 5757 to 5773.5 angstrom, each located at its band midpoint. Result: 0.07 mag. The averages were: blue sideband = 17.2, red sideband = 16.5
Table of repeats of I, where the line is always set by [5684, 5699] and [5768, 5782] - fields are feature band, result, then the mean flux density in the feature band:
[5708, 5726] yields 0.55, 16.5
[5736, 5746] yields -0.40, 17.6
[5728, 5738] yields 0.36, 16.3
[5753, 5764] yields 0.44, 16.1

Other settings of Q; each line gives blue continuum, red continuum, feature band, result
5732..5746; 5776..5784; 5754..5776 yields 0.02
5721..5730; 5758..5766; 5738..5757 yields -0.06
